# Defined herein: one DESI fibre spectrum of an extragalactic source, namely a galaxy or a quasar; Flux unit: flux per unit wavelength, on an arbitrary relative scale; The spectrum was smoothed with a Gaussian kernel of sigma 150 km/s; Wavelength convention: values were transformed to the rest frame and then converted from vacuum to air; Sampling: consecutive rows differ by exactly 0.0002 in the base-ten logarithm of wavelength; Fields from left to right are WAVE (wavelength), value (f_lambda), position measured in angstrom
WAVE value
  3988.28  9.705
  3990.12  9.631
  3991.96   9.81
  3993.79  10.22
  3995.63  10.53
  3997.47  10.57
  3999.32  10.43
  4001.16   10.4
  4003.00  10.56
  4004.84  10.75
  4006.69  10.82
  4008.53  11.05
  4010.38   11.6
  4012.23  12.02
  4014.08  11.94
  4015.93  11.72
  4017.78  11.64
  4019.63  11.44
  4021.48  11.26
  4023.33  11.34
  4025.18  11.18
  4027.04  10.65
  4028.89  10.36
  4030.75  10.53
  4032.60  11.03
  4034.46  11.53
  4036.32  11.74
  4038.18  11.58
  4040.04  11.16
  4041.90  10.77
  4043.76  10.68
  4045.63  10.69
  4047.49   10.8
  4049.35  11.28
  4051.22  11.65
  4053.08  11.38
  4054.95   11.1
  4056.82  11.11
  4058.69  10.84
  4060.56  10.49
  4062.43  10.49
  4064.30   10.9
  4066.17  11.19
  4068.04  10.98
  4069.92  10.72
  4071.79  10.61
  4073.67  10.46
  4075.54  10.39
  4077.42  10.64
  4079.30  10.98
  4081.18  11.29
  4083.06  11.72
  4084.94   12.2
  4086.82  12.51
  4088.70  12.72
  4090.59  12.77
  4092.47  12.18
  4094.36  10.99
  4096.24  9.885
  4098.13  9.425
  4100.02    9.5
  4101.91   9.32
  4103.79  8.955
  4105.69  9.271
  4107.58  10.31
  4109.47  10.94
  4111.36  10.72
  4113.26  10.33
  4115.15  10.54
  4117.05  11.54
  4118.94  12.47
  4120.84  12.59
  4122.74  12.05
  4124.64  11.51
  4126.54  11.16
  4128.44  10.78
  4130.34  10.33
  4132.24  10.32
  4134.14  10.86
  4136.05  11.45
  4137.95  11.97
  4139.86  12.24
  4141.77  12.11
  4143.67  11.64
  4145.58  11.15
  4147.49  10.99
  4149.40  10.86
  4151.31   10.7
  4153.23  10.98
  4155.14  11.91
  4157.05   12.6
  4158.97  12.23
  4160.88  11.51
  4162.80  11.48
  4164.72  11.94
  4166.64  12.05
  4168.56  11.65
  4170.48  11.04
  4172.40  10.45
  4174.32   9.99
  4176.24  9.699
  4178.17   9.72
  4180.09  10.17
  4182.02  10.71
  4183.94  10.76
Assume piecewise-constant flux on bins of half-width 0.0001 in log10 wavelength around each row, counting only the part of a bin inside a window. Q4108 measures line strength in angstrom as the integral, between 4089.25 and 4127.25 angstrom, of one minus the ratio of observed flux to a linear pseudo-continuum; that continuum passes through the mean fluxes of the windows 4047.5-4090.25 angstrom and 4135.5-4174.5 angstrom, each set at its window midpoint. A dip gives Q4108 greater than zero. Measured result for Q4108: 1.6 angstrom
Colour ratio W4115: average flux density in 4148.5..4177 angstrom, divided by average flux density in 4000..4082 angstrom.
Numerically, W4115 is 1.02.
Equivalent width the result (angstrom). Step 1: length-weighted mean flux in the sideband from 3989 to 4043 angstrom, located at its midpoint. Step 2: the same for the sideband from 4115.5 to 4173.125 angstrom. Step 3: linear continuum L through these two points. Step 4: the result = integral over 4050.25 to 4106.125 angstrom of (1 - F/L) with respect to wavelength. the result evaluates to 1.6 angstrom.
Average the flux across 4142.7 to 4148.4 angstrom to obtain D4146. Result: 11.3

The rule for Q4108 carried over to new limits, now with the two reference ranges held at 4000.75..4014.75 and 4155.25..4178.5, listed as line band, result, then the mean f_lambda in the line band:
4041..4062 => 0.4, 11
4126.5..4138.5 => 0.3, 10.9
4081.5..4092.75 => -1.1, 12.3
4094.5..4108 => 2.0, 9.58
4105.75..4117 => 0.7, 10.5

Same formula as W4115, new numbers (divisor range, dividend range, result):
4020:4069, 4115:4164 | 1.04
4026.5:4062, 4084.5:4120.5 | 0.99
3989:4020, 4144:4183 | 1.02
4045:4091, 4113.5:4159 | 1.02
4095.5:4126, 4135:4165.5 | 1.09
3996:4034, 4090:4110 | 0.93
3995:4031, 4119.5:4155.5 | 1.03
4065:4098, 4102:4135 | 0.96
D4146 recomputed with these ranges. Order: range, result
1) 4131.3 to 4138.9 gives 11.2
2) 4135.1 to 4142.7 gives 11.9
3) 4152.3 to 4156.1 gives 11.5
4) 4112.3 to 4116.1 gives 10.4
